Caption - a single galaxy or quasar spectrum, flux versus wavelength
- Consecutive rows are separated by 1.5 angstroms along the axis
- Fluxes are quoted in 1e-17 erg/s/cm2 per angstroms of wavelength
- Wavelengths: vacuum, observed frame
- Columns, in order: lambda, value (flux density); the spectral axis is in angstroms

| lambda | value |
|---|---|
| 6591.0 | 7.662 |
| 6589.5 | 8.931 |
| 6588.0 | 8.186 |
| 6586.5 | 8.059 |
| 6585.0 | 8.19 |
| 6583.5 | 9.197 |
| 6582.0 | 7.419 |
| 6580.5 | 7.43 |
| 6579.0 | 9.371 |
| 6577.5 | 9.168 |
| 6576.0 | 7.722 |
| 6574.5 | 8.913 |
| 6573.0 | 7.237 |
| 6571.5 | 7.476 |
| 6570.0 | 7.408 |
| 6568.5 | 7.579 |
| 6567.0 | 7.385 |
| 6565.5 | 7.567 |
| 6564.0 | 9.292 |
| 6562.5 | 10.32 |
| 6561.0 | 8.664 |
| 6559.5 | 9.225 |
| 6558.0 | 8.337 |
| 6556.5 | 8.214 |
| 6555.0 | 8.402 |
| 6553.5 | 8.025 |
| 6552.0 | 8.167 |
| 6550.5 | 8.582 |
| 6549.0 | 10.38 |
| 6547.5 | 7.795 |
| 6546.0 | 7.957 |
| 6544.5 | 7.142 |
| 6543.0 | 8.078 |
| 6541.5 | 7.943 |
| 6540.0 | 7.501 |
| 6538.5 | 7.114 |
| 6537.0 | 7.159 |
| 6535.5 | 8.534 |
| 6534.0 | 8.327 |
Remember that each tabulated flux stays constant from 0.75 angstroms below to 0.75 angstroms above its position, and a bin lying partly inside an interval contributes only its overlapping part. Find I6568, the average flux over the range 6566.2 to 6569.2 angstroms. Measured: 7.48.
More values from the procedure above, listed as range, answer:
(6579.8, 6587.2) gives 8.06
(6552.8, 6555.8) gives 8.22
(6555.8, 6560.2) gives 8.59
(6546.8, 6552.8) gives 8.73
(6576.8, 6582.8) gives 8.35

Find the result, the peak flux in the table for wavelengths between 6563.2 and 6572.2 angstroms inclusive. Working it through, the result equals 9.292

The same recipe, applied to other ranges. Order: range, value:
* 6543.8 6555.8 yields 10.38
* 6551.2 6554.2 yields 8.167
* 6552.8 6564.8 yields 10.32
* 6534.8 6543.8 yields 8.534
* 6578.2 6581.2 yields 9.371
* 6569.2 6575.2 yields 8.913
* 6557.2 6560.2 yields 9.225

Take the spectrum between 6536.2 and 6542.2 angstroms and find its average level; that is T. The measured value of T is 7.43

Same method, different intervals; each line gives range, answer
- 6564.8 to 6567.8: 7.48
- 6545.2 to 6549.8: 8.69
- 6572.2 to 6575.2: 8.05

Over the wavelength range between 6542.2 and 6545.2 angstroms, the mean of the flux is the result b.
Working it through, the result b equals 7.62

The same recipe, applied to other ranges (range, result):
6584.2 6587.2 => 8.14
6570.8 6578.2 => 8.1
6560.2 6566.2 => 8.97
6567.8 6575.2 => 7.72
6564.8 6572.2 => 7.48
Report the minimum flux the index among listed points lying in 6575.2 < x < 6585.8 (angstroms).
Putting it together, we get 7.419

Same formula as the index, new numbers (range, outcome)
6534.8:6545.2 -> 7.114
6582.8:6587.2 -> 8.059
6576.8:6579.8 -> 9.168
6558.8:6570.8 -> 7.385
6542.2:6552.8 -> 7.142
